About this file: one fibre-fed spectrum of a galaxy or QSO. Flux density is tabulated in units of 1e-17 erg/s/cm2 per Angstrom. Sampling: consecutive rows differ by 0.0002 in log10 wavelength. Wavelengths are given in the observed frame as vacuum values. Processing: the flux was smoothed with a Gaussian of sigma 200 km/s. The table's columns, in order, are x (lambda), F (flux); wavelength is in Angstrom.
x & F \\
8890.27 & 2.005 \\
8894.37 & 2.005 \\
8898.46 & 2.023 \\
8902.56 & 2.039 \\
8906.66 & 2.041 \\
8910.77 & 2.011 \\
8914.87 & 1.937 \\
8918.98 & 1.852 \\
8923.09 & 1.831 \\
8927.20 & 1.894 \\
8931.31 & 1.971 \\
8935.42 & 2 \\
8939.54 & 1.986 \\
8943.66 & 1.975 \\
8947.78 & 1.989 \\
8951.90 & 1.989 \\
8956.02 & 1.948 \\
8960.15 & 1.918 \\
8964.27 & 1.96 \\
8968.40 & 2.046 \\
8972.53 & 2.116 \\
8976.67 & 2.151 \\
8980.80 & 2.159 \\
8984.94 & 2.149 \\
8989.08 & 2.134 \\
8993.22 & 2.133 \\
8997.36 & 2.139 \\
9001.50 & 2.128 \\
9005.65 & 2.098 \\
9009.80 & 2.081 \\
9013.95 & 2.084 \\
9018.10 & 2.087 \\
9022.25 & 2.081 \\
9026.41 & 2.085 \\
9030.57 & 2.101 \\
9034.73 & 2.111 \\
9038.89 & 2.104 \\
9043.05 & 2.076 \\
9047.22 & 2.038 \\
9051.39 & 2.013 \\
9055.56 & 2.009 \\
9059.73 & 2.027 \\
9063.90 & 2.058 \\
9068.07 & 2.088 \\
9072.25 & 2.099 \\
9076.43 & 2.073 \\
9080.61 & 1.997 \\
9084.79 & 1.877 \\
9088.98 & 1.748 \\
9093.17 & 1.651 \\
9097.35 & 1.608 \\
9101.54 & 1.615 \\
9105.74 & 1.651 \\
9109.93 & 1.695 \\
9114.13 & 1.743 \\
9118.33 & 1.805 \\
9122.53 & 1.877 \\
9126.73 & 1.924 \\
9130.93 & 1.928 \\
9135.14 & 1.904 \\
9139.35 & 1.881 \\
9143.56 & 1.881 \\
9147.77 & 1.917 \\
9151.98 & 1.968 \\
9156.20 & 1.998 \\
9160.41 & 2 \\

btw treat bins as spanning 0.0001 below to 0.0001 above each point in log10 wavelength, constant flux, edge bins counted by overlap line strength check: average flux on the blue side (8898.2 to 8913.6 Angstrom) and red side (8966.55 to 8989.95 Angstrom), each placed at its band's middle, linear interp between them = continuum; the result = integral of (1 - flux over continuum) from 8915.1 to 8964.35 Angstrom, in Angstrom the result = 3.09 Angstrom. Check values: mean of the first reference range 2.02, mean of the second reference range 2.13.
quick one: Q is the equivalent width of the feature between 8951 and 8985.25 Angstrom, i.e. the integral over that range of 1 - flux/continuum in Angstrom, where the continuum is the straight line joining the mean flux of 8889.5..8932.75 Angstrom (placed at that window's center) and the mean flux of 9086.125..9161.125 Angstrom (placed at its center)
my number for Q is -2.2 Angstrom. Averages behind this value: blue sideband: 1.96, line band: 2.05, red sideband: 1.82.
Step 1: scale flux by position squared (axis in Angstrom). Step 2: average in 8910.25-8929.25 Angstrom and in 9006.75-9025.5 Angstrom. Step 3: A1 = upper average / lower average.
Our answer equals 1.1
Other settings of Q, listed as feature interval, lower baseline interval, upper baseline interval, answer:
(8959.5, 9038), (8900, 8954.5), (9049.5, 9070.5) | -3.6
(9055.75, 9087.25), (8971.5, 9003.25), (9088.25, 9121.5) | -3.6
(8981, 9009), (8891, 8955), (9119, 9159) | -2.5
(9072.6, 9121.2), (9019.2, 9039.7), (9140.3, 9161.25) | 5.6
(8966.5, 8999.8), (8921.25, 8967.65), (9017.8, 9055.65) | -2.1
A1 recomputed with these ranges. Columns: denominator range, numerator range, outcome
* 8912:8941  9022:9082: 1.10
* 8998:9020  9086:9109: 0.81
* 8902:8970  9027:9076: 1.08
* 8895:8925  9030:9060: 1.08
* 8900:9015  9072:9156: 0.94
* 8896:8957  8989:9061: 1.08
